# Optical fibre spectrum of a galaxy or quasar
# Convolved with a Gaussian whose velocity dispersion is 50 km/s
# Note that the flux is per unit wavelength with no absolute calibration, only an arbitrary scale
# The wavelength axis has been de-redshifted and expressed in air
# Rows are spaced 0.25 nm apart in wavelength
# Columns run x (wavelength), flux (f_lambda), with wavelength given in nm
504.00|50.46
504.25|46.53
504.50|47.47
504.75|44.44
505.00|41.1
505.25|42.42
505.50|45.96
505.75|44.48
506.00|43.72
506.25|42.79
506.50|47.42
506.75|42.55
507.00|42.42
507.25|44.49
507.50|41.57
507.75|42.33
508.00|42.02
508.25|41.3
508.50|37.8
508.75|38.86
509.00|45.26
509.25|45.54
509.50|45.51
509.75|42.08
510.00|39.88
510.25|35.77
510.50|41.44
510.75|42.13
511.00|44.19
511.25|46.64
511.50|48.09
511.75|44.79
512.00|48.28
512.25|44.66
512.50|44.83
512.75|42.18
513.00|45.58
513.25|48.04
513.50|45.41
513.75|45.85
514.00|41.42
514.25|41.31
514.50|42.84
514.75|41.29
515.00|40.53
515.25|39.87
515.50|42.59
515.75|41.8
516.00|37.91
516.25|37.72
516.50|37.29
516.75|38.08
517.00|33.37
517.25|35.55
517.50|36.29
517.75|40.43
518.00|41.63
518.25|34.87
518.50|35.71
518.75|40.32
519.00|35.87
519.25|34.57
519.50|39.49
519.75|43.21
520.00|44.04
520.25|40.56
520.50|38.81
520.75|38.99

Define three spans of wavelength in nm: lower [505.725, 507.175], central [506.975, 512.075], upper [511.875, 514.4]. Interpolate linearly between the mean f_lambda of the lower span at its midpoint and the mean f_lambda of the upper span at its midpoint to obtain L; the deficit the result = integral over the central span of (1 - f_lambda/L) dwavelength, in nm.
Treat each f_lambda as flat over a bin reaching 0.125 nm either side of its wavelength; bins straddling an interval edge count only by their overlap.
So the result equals 0.17 nm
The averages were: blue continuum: 43.9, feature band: 42.8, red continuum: 44.7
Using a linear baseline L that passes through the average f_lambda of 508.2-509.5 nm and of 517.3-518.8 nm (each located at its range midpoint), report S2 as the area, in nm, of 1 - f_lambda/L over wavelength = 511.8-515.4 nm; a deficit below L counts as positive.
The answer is -0.34 nm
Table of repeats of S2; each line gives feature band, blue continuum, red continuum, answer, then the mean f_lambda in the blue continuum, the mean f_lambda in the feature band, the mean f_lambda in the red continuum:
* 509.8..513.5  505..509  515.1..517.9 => -0.32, 42.7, 44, 38.3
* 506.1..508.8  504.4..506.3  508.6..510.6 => 0.04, 44.1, 42.2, 41.7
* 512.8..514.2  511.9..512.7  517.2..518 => -0.03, 45.5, 44.9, 38.3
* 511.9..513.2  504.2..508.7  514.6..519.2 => -0.16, 43.3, 45.2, 38.4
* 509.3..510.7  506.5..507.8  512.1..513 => 0.08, 43.1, 41.2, 44.2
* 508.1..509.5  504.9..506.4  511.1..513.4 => 0.08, 43.5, 42.1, 45.9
